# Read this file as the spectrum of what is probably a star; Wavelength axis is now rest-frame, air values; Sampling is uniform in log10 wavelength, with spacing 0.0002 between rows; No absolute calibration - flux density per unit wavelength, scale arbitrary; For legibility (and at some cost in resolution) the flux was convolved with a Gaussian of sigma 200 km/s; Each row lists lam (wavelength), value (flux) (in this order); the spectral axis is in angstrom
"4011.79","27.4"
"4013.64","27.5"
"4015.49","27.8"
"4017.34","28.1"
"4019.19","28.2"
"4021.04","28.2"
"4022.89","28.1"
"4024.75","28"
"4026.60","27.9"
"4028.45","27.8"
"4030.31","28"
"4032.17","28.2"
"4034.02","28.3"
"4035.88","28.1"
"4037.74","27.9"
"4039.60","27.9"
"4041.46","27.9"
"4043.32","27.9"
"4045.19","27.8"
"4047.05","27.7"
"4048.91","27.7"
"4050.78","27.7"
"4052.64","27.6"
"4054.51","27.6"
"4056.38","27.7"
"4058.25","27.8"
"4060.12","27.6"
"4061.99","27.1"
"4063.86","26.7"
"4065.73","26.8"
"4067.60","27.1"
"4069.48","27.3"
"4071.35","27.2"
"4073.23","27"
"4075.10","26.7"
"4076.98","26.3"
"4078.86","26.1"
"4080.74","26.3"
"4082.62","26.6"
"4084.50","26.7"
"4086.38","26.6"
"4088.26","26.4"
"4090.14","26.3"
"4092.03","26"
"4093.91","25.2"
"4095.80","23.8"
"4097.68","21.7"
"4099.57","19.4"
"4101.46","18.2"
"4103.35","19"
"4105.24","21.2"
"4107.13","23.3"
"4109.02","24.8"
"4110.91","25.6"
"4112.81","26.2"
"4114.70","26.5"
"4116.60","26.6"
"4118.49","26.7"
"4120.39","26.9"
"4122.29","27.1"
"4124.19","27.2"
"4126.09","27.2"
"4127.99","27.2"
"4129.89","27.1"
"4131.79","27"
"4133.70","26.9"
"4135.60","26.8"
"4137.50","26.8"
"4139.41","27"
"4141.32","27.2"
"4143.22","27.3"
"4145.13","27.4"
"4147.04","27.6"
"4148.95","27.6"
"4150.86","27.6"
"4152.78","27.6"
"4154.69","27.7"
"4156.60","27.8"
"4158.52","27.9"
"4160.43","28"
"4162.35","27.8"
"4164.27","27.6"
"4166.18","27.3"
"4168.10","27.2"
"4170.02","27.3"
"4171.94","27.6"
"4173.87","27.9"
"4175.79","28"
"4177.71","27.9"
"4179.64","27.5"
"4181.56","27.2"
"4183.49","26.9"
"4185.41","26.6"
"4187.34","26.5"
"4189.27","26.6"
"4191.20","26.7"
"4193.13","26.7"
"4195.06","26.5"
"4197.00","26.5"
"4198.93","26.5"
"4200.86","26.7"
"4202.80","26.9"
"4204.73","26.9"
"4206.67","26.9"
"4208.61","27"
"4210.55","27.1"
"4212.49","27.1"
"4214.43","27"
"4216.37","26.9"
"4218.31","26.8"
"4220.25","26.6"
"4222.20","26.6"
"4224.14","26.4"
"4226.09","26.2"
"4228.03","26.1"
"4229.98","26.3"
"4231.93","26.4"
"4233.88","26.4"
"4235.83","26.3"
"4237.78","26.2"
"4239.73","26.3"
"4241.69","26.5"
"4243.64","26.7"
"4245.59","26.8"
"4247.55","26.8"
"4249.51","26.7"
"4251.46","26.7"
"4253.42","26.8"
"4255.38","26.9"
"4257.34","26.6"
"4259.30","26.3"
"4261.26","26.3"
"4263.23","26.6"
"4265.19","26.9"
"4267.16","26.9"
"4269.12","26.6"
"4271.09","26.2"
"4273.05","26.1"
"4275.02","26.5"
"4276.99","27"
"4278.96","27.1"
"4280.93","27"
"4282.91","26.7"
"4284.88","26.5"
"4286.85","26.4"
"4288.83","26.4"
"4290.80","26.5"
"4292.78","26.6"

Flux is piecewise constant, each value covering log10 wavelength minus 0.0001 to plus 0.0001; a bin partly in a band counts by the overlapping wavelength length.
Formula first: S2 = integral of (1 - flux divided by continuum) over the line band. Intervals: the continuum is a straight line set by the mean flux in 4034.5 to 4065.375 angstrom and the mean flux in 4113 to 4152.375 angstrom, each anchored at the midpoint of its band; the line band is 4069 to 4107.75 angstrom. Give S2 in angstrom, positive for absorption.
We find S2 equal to 3.9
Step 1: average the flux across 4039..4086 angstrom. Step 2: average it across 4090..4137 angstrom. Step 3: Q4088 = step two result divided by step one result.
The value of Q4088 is 0.9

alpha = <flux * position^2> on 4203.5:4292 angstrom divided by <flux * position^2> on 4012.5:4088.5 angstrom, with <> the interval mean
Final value 1.07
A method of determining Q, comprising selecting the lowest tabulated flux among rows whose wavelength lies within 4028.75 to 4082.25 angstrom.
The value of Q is 26.1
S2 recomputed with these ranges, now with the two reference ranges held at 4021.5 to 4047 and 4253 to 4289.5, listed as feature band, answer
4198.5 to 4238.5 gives 0.42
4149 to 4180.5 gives -0.51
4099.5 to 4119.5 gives 2.86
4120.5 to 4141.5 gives 0.30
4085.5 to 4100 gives 1.60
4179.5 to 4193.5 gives 0.15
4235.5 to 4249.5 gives 0.13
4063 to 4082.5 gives 0.71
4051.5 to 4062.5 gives 0.10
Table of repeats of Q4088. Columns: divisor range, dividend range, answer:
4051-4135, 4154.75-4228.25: 1.05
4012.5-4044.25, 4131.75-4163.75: 0.98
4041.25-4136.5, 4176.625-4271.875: 1.02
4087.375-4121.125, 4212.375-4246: 1.10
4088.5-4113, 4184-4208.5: 1.15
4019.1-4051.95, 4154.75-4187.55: 0.98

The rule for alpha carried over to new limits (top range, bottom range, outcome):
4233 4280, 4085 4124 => 1.17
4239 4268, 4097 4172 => 1.08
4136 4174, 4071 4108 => 1.16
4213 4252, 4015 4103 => 1.08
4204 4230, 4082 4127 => 1.14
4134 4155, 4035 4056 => 1.03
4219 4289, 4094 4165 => 1.09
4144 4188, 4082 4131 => 1.13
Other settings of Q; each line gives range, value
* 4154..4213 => 26.5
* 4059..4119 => 18.2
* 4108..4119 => 24.8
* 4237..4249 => 26.2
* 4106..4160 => 23.3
